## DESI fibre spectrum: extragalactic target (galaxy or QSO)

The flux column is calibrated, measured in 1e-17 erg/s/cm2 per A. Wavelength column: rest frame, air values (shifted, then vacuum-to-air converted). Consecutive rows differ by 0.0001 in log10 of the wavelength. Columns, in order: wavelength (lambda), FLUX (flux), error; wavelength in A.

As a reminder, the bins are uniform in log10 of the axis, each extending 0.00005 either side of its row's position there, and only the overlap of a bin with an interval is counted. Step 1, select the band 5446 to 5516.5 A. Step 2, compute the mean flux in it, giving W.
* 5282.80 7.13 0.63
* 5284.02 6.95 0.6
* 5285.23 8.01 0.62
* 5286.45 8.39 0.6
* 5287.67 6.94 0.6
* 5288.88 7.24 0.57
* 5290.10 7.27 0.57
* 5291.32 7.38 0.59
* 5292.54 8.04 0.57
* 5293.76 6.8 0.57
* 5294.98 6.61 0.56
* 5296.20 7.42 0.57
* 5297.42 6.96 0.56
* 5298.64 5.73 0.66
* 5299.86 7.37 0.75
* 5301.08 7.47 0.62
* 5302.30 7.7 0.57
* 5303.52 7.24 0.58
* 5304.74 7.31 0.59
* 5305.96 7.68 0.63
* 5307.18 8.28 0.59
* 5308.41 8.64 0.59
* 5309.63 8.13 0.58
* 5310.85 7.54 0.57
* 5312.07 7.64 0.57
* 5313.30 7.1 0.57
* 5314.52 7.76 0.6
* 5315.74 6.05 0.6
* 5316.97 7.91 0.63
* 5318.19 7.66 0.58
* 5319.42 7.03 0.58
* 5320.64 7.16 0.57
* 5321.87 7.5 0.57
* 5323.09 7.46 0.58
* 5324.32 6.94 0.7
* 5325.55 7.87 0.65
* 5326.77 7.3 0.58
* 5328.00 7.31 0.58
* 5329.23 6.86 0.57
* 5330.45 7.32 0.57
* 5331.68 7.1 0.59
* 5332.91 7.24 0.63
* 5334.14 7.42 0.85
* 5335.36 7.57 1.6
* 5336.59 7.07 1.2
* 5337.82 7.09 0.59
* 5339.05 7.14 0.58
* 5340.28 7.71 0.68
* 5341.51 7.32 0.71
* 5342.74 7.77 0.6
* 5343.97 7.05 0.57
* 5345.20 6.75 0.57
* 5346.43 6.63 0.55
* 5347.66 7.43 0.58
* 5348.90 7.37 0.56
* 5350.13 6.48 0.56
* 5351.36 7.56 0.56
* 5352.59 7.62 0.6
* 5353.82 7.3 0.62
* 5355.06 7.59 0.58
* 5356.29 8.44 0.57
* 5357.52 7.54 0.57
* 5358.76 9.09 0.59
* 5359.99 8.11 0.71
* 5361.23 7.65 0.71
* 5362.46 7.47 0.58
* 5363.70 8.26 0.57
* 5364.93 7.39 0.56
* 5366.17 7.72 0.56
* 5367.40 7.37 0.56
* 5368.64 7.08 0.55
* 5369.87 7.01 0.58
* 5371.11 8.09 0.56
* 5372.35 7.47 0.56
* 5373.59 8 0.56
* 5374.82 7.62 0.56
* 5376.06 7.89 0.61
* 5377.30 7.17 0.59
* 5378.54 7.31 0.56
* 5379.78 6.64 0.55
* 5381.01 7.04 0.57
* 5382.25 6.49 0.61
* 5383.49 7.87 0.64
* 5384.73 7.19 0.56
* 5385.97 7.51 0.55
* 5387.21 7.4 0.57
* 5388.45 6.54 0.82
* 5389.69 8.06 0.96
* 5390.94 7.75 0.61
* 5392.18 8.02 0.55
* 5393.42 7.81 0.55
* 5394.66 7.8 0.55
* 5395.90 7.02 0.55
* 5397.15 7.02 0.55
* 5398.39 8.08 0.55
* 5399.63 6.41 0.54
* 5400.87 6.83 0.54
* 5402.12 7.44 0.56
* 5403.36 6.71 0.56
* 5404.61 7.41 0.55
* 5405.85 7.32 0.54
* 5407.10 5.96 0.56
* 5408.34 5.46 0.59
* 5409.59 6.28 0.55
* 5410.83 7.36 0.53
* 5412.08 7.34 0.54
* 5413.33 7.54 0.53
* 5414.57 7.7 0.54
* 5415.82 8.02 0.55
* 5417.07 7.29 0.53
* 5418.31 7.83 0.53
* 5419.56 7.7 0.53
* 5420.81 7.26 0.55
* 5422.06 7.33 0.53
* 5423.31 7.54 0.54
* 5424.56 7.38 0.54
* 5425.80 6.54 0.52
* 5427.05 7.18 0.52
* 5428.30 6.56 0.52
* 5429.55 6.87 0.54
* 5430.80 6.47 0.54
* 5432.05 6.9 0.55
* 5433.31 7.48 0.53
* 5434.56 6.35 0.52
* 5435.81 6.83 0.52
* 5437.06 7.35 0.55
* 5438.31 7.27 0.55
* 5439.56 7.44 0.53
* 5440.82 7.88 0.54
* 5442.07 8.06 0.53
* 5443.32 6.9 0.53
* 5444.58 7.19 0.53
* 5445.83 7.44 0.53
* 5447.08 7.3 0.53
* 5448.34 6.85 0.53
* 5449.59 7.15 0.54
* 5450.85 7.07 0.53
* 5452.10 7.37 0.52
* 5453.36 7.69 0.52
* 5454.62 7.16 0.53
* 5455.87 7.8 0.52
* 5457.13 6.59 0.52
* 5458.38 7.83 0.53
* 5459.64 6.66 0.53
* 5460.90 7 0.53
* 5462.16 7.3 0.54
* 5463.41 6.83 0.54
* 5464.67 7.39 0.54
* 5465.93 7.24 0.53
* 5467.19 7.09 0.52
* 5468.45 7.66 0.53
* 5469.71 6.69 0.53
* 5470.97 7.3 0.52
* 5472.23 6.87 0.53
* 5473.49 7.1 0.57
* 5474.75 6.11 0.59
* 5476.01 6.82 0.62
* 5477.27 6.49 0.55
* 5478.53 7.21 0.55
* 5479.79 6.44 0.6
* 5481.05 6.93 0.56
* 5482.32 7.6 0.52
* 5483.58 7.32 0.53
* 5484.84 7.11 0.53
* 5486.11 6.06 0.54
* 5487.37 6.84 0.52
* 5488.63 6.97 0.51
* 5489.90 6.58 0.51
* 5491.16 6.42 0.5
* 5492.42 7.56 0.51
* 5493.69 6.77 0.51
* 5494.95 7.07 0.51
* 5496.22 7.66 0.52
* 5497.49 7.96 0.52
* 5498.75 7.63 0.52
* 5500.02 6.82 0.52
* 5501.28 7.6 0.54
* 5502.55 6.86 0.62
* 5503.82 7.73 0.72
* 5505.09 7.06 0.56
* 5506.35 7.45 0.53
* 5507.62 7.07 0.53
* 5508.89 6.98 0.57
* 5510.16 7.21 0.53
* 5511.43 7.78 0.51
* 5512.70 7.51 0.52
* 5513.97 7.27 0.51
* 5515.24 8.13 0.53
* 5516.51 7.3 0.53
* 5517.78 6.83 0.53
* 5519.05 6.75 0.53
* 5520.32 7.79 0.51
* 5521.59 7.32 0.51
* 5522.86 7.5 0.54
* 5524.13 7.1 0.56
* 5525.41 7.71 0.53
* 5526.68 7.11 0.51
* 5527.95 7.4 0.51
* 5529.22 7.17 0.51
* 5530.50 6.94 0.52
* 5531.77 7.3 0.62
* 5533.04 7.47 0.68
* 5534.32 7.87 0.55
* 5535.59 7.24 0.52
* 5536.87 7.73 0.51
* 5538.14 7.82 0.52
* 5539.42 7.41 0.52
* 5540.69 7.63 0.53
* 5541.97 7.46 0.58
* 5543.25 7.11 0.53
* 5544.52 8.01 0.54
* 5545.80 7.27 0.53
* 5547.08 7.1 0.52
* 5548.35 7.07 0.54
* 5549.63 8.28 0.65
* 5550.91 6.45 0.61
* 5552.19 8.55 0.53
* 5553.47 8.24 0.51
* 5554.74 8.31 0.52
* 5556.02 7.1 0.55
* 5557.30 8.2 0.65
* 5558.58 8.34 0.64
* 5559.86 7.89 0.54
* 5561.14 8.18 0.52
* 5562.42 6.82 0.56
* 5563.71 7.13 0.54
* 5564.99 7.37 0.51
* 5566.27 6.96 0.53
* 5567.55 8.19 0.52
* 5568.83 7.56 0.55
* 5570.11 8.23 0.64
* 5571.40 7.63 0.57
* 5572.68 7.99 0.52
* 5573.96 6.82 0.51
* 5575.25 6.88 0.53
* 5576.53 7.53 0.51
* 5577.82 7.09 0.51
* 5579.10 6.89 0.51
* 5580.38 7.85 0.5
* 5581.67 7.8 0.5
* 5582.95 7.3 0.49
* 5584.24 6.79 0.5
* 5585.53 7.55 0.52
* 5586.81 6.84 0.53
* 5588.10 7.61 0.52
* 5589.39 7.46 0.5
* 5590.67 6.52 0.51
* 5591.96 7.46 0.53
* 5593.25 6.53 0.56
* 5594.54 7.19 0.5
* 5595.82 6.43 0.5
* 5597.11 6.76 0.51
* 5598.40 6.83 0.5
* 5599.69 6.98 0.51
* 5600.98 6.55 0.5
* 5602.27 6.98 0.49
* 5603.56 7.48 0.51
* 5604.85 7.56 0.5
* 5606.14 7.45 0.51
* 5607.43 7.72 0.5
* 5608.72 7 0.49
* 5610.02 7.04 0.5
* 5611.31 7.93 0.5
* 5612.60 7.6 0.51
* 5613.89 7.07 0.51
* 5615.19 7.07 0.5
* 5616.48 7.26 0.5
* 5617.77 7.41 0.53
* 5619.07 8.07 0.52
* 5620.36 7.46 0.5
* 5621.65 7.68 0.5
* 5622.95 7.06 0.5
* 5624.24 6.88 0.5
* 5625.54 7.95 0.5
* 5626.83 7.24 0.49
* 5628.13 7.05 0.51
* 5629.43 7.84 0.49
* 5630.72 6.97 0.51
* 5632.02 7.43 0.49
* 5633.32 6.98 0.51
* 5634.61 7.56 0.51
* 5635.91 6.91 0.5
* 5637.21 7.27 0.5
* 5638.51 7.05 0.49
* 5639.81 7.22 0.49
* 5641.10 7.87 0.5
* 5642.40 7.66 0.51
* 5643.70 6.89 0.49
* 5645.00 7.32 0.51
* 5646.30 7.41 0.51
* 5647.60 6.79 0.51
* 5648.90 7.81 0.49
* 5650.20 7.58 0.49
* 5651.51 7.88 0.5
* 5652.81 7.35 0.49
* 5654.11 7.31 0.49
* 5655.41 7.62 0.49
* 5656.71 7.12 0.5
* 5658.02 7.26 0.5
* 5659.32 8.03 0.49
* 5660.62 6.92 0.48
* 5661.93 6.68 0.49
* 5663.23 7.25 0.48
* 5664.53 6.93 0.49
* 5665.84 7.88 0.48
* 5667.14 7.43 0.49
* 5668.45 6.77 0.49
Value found 7.15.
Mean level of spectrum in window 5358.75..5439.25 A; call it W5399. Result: 7.29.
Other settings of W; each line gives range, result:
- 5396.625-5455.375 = 7.16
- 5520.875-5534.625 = 7.34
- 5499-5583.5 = 7.46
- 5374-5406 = 7.33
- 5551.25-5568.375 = 7.77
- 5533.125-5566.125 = 7.61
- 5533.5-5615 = 7.4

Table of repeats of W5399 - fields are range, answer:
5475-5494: 6.86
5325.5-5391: 7.42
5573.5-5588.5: 7.24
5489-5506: 7.21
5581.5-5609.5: 7.11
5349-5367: 7.72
